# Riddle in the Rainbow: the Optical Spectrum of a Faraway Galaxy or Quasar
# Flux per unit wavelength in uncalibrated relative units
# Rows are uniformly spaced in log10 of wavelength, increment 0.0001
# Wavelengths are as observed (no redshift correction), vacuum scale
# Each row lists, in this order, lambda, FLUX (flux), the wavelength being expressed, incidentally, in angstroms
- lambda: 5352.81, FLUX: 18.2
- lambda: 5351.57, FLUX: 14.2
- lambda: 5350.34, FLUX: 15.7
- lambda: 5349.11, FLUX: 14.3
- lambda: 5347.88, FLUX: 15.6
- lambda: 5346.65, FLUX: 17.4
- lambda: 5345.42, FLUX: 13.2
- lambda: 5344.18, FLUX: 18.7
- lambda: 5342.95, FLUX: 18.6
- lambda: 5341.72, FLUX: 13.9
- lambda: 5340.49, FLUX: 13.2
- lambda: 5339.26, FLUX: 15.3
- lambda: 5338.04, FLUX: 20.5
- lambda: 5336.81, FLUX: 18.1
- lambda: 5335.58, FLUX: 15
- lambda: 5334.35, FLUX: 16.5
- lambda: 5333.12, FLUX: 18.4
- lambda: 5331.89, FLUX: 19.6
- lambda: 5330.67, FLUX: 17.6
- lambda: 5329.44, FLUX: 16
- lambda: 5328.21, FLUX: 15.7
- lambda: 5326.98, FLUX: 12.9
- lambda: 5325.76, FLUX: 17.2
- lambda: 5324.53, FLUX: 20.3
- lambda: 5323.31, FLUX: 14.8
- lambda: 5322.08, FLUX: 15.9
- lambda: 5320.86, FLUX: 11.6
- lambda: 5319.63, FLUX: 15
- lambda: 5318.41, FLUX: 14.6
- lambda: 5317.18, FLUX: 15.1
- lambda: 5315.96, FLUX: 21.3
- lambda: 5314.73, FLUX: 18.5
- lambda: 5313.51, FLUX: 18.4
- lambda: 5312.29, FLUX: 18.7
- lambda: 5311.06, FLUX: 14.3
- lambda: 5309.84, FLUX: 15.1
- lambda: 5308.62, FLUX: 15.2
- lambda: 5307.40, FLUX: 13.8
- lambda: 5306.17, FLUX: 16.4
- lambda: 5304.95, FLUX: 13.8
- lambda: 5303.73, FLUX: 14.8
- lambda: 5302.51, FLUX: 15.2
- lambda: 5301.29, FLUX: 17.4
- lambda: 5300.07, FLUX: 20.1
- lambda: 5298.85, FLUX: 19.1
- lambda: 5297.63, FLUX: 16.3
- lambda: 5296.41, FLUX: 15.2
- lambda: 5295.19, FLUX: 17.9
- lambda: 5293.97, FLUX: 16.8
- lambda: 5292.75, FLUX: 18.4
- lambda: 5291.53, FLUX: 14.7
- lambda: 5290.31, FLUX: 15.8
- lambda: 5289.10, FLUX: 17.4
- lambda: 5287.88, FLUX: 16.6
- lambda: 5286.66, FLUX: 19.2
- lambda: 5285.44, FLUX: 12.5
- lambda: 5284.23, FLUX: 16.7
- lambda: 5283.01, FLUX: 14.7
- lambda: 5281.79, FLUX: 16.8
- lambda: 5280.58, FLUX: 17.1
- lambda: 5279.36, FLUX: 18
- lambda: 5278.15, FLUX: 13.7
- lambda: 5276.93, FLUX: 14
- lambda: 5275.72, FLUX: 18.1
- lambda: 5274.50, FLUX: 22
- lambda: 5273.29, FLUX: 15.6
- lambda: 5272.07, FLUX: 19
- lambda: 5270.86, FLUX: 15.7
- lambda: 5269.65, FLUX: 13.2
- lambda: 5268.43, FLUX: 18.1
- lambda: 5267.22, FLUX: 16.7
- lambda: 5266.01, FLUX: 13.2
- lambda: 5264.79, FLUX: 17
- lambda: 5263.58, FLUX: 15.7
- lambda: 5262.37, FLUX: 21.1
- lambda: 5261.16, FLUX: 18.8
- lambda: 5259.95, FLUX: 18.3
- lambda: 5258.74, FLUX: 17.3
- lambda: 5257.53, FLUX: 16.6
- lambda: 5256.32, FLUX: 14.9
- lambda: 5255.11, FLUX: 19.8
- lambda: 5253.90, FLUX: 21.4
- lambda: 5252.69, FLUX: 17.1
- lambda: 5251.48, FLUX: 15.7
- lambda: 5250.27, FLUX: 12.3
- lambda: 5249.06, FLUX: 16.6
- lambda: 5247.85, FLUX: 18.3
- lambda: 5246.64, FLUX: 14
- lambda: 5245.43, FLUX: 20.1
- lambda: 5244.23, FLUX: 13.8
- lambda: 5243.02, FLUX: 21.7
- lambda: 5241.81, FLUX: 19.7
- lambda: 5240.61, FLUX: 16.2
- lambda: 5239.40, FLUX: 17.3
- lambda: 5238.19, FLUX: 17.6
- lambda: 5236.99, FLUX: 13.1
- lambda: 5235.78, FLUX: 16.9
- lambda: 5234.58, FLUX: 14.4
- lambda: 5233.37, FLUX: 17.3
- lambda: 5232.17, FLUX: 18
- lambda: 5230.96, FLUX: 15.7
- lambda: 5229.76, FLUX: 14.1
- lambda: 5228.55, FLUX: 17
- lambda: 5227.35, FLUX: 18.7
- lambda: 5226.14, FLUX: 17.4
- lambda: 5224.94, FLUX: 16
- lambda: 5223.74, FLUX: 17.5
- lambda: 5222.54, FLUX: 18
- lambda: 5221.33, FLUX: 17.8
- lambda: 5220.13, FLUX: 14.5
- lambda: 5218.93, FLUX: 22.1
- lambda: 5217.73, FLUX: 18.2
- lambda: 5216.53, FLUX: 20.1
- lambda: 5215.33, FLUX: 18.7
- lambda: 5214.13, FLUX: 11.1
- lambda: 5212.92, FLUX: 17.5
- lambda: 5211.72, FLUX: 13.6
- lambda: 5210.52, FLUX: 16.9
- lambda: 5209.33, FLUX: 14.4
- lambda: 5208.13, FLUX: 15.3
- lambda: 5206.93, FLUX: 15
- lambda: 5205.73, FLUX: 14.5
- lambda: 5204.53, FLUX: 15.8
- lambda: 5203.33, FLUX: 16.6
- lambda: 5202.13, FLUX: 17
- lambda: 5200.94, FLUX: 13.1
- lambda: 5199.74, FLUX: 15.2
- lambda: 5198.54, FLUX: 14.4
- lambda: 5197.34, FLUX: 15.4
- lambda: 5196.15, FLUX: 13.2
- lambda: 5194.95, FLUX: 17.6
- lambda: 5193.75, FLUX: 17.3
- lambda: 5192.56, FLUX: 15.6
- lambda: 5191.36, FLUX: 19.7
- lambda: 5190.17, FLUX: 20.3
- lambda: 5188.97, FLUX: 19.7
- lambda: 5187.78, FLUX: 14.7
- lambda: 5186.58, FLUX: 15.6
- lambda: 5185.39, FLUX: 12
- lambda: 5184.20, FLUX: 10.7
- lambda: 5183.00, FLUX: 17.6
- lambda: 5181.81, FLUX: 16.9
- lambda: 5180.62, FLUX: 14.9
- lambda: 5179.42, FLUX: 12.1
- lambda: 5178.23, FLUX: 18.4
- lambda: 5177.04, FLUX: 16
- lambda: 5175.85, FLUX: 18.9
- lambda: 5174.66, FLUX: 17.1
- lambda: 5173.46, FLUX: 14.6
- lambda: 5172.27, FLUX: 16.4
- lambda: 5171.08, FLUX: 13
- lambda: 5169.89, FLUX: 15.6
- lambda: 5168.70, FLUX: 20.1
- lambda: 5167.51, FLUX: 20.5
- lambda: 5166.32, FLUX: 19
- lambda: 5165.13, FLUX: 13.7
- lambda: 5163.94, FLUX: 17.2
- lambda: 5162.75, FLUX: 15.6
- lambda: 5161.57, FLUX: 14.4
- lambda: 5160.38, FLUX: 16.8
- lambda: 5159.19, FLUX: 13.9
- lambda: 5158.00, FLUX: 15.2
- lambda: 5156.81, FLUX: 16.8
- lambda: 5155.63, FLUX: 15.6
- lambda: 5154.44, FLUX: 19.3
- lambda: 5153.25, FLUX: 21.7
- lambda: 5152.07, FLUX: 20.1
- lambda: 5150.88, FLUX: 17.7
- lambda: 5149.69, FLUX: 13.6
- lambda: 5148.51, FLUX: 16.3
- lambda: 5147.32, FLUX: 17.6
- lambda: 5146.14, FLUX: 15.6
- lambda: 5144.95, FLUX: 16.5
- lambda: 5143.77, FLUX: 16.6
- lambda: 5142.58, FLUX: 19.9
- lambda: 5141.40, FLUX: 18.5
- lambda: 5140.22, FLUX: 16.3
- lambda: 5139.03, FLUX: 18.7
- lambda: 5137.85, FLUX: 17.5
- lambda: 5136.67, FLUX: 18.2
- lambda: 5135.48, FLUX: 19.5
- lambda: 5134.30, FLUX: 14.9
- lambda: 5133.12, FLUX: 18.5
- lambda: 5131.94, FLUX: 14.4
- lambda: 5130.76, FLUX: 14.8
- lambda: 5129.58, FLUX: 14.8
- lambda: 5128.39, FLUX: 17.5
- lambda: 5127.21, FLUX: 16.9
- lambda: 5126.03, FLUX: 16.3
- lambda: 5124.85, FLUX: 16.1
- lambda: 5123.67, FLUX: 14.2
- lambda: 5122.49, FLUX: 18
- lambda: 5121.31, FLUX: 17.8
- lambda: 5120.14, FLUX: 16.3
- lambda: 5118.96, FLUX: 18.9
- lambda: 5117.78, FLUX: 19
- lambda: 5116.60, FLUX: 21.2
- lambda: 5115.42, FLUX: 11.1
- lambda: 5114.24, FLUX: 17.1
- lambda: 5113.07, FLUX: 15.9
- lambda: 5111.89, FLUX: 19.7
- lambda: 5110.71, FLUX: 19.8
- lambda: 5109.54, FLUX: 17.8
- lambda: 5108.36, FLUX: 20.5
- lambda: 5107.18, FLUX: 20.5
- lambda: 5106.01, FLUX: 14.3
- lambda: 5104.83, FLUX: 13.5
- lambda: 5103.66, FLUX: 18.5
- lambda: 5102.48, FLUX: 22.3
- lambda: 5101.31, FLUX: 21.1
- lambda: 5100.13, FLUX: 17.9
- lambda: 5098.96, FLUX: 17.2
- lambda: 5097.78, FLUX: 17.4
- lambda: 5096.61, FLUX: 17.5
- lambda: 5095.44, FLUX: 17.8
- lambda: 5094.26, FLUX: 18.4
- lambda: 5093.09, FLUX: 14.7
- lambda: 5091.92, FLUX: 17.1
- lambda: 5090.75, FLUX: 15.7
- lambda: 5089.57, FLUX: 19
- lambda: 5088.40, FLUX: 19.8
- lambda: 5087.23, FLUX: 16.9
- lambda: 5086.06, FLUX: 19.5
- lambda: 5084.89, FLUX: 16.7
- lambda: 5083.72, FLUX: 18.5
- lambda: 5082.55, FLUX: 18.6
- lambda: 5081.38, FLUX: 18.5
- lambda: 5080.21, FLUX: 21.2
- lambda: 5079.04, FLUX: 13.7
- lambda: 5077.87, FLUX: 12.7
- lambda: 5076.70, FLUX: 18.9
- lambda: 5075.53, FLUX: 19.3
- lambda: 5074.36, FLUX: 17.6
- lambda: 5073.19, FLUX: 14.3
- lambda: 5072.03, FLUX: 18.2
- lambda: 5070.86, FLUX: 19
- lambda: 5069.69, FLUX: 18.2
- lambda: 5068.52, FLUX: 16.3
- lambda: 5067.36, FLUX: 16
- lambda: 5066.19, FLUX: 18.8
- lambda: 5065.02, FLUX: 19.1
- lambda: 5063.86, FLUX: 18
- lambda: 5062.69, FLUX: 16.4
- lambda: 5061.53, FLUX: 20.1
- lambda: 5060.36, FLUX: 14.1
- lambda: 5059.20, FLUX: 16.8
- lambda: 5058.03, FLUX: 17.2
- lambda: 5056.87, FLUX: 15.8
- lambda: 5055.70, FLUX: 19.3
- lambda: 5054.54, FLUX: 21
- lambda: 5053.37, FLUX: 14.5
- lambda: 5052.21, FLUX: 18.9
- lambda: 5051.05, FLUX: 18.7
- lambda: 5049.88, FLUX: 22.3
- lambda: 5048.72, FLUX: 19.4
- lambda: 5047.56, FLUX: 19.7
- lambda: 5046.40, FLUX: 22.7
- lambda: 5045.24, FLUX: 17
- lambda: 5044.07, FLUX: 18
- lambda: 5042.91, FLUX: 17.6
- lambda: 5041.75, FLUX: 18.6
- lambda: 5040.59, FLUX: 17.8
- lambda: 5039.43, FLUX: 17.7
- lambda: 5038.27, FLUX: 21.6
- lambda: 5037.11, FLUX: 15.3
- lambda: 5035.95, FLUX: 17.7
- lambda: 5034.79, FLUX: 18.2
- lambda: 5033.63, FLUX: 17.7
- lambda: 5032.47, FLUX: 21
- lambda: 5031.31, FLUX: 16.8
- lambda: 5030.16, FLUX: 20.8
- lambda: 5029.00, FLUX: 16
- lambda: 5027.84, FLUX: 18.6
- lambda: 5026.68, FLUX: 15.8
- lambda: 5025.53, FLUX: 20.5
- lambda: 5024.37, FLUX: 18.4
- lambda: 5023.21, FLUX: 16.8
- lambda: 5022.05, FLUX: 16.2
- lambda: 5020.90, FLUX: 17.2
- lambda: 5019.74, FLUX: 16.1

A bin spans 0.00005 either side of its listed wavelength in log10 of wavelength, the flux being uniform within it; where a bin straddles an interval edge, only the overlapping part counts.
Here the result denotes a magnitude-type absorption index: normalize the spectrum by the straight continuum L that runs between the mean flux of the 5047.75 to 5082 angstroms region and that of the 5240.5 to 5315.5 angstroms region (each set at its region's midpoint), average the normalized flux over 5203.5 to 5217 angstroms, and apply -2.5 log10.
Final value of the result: 0.093 mag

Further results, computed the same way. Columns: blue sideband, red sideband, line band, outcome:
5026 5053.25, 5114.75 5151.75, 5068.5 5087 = 0.02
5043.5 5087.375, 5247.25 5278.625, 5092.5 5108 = 0.00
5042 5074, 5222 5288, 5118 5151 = 0.05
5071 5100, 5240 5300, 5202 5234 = 0.03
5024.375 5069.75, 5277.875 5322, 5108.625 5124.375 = 0.01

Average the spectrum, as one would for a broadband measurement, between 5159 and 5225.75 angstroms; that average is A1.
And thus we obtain 16.2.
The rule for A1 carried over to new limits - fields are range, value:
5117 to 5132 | 16.7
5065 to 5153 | 17.5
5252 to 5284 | 17.1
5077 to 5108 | 17.7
